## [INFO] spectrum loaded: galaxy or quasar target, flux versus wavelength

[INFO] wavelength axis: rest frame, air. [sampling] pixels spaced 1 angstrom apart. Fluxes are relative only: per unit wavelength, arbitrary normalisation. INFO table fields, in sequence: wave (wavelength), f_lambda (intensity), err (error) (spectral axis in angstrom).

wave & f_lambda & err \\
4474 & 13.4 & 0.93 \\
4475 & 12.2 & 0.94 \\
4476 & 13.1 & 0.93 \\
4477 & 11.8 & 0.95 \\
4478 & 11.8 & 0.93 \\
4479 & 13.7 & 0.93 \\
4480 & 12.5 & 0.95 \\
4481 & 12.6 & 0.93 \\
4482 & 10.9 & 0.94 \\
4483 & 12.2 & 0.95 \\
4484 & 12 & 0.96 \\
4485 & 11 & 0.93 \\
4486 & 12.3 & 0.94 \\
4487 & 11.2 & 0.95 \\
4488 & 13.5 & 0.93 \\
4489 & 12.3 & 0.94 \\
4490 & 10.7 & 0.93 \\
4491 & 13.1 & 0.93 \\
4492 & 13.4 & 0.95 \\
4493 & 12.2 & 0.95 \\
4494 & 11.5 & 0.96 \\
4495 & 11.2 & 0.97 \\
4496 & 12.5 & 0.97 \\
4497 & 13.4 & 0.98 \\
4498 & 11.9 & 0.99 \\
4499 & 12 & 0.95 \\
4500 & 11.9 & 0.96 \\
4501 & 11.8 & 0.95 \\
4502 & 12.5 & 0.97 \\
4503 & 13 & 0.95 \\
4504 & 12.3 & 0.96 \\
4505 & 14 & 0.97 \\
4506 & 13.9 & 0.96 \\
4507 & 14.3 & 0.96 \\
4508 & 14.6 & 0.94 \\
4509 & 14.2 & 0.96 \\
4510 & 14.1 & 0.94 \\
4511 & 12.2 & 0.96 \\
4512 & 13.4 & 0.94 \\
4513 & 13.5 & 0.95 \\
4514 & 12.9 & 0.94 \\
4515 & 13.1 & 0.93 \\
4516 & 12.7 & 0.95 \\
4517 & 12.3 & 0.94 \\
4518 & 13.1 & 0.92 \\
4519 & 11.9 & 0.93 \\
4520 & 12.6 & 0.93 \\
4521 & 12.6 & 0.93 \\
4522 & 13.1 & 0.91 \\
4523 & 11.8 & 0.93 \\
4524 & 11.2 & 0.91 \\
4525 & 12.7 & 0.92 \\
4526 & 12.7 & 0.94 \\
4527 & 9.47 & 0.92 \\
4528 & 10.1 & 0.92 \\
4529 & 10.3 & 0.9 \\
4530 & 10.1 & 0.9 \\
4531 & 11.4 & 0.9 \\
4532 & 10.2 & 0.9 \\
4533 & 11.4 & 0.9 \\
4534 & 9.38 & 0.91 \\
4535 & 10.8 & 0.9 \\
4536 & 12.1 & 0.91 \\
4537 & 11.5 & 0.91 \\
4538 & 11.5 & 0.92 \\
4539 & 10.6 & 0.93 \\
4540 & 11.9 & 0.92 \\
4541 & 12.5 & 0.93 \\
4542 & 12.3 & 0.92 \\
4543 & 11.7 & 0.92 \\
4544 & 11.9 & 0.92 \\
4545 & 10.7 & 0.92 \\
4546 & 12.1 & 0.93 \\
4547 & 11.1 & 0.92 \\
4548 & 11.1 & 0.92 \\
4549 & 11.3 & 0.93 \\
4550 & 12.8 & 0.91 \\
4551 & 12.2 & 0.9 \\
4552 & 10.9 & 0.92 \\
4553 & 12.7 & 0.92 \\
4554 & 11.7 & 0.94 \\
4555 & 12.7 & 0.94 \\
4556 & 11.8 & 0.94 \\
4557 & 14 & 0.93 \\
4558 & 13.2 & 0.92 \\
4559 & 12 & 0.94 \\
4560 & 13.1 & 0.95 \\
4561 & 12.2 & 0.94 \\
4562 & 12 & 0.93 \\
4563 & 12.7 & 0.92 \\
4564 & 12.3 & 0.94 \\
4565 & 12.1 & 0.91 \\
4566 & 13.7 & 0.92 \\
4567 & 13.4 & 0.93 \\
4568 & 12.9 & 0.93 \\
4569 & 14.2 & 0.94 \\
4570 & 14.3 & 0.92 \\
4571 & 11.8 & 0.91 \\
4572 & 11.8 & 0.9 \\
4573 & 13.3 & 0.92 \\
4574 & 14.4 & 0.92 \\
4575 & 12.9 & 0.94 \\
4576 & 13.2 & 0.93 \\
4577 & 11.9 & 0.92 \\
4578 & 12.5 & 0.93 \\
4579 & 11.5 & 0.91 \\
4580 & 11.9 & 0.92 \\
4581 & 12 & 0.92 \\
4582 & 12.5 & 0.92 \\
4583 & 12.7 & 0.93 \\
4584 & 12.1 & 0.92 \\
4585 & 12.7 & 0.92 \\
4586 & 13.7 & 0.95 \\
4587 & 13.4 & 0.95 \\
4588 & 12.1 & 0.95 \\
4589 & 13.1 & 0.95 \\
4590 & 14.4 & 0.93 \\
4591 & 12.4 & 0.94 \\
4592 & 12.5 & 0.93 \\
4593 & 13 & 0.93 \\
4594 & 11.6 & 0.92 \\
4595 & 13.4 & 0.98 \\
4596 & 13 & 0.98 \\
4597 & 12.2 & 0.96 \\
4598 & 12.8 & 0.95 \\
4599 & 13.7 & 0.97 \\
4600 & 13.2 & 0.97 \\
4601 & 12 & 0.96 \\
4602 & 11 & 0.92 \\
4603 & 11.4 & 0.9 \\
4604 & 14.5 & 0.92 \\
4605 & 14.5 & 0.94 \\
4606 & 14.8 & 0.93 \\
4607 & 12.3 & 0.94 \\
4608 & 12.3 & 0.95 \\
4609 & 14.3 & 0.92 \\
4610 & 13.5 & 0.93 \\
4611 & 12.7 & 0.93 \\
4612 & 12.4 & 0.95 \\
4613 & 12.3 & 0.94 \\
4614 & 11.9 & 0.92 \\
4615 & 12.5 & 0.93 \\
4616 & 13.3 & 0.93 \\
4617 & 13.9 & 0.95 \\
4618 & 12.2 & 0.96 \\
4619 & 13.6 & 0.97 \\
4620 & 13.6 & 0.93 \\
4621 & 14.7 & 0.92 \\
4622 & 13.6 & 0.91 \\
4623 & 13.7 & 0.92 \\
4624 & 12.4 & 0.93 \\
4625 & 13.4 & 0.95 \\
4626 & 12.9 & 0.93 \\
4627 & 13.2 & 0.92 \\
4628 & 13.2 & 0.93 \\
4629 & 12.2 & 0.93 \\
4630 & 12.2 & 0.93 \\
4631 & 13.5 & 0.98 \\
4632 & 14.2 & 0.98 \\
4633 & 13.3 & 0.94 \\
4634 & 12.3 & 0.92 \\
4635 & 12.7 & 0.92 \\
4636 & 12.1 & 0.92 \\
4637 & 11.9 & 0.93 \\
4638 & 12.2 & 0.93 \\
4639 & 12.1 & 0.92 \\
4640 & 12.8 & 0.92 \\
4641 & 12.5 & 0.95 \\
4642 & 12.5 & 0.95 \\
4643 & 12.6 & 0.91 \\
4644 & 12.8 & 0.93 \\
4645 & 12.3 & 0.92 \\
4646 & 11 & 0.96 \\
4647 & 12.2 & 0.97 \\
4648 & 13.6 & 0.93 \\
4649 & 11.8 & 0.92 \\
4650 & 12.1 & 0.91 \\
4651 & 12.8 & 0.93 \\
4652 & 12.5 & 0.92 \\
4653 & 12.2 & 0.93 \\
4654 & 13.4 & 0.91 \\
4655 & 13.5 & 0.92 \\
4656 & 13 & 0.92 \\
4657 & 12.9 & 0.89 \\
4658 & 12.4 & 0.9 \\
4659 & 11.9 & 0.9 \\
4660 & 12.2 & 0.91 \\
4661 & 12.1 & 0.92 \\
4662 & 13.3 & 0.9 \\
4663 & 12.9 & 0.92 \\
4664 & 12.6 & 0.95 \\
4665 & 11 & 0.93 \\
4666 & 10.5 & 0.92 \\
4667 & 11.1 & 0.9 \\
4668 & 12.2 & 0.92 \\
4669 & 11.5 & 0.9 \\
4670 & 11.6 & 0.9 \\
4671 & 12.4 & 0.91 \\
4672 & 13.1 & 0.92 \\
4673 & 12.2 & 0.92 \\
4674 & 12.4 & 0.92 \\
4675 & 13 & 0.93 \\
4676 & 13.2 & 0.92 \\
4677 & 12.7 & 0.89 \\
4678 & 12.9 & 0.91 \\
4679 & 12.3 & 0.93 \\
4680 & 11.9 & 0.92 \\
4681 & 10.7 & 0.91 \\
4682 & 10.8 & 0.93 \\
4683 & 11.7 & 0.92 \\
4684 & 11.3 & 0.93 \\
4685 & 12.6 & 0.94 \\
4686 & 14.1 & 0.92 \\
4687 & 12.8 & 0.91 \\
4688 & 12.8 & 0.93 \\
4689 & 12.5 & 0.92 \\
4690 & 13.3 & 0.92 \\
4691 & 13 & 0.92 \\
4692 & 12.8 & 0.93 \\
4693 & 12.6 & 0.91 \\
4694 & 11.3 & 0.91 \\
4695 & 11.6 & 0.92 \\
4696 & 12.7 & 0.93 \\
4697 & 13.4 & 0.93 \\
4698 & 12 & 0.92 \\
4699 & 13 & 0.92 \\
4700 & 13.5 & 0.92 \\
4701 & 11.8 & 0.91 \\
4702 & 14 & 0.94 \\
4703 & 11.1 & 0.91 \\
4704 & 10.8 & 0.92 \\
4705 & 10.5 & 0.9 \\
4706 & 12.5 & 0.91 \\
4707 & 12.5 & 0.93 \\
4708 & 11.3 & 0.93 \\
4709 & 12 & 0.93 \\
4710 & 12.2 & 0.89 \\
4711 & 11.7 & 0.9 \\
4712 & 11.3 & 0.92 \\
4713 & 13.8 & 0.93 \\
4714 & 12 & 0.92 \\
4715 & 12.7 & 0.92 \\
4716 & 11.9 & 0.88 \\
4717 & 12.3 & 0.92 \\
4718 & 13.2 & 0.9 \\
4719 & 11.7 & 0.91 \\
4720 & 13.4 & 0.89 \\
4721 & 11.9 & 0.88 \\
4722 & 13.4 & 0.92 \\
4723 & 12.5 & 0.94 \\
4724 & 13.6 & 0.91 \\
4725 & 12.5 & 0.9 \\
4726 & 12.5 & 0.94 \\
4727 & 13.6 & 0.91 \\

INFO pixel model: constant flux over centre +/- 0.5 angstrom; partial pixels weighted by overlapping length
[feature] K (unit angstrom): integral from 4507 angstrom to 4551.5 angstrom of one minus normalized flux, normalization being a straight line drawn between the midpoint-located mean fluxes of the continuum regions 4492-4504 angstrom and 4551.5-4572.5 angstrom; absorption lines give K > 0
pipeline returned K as 1.7 angstrom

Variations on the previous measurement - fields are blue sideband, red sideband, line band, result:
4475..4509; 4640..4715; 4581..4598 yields -0.5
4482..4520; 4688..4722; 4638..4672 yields 0.2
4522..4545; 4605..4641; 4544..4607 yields -2.8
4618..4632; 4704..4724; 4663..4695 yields 1.0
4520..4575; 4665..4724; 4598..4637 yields -2.8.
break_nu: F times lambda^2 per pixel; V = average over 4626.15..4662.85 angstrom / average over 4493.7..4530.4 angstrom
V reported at 1.07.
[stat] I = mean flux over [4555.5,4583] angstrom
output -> 12.7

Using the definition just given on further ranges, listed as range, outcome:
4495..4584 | 12.3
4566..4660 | 12.8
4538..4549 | 11.6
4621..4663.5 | 12.7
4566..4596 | 12.8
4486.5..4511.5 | 12.7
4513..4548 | 11.7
